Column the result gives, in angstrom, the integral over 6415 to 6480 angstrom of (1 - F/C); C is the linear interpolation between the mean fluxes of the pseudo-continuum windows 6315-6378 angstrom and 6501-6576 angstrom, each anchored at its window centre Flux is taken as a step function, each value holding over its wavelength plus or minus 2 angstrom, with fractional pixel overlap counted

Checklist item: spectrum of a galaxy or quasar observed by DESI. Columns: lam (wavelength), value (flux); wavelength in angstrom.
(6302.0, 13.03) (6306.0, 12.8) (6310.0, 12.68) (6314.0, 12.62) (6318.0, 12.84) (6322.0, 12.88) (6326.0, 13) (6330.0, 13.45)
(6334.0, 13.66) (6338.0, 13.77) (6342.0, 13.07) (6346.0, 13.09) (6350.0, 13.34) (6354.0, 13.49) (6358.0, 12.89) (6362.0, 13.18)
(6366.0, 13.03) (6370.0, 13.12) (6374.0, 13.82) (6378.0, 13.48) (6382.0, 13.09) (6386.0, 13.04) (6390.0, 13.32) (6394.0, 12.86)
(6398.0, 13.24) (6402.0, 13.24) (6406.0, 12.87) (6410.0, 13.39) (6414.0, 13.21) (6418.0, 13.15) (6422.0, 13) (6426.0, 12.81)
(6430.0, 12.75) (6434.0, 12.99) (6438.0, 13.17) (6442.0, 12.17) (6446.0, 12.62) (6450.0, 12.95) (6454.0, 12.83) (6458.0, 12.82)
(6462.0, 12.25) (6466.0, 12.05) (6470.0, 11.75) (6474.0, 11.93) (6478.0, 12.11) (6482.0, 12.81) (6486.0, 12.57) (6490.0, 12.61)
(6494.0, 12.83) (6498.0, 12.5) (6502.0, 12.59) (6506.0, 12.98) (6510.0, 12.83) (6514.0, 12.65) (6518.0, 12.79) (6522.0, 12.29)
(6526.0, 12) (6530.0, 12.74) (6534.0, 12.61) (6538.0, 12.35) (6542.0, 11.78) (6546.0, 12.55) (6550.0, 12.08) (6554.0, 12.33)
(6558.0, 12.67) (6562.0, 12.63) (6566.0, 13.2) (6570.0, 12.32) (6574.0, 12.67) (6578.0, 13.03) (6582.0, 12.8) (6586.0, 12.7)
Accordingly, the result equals 1.4 angstrom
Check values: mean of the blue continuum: 13.2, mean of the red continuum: 12.5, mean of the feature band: 12.6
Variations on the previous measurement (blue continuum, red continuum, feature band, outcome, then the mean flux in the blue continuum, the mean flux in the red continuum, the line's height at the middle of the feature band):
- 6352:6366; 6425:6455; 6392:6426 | -0.5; 13.2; 12.8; 12.9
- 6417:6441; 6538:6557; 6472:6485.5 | 0.3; 12.9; 12.2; 12.6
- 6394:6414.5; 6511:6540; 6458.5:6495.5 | 1.2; 13.2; 12.5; 12.8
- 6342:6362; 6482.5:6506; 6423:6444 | 0.2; 13.2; 12.7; 12.9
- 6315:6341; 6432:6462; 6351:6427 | -1.1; 13.2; 12.8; 13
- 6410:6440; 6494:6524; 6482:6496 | 0.1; 13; 12.7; 12.8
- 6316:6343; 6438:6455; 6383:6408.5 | -0.3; 13.2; 12.7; 12.9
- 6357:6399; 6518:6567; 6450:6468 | 0.4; 13.2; 12.4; 12.8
